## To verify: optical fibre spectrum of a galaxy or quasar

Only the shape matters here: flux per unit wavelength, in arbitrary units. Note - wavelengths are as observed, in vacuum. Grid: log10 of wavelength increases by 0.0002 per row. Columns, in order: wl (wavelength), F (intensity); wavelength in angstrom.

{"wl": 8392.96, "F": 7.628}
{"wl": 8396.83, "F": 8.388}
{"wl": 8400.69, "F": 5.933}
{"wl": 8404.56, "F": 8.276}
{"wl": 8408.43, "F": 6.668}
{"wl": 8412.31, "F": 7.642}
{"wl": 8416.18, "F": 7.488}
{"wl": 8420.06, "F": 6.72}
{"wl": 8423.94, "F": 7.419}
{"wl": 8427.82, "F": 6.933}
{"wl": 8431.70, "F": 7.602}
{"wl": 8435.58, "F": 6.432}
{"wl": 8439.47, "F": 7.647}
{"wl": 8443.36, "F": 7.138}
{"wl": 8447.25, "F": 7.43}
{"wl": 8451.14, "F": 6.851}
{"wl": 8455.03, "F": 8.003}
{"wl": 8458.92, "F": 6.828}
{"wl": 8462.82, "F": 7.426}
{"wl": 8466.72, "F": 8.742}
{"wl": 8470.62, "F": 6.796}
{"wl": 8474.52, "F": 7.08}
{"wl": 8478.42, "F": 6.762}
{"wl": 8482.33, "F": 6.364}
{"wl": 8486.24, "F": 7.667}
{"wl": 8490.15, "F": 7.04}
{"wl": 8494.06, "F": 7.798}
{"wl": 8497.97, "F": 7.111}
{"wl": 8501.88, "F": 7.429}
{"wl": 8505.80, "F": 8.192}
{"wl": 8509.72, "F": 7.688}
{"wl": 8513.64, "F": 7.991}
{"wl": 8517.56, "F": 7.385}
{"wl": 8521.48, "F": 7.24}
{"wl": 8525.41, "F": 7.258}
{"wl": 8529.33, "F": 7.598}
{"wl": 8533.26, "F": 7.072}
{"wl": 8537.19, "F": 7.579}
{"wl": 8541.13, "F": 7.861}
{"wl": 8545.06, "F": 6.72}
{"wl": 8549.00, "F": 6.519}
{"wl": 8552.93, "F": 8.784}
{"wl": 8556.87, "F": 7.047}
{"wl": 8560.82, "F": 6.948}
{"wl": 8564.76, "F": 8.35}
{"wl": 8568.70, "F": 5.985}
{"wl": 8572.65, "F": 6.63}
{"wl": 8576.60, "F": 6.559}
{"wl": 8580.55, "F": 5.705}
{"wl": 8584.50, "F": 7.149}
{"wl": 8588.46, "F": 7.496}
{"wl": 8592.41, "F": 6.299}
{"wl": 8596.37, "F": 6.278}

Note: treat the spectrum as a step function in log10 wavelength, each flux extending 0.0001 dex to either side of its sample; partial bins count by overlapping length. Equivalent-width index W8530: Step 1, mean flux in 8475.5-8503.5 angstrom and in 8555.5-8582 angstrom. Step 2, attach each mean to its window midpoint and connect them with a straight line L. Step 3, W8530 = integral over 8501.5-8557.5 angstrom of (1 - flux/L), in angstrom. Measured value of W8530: -4.38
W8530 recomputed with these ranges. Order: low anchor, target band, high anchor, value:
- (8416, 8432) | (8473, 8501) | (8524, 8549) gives 0.40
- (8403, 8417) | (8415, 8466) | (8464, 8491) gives 0.79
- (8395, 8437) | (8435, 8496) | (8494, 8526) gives 1.15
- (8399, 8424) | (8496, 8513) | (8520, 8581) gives -1.15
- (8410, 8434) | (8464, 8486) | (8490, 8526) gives 0.72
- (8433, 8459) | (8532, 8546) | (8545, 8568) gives -0.02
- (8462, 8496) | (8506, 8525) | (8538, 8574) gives -0.91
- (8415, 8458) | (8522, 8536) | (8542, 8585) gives -0.56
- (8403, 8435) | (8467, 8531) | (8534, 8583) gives -1.93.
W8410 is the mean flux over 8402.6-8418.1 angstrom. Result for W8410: 7.52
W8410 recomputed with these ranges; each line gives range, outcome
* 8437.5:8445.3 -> 7.38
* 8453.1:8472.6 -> 7.56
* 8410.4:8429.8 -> 7.24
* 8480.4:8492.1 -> 7.02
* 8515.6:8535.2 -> 7.31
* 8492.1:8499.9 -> 7.46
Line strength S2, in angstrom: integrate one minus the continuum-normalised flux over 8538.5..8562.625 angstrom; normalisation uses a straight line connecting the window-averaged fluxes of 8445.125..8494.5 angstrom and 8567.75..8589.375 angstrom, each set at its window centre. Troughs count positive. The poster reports -2.04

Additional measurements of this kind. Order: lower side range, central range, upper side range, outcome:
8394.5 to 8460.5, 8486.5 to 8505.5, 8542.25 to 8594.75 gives -0.9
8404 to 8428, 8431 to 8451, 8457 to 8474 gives 0.4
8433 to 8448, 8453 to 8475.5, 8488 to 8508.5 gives -0.6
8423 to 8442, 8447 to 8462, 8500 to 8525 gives 0.1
